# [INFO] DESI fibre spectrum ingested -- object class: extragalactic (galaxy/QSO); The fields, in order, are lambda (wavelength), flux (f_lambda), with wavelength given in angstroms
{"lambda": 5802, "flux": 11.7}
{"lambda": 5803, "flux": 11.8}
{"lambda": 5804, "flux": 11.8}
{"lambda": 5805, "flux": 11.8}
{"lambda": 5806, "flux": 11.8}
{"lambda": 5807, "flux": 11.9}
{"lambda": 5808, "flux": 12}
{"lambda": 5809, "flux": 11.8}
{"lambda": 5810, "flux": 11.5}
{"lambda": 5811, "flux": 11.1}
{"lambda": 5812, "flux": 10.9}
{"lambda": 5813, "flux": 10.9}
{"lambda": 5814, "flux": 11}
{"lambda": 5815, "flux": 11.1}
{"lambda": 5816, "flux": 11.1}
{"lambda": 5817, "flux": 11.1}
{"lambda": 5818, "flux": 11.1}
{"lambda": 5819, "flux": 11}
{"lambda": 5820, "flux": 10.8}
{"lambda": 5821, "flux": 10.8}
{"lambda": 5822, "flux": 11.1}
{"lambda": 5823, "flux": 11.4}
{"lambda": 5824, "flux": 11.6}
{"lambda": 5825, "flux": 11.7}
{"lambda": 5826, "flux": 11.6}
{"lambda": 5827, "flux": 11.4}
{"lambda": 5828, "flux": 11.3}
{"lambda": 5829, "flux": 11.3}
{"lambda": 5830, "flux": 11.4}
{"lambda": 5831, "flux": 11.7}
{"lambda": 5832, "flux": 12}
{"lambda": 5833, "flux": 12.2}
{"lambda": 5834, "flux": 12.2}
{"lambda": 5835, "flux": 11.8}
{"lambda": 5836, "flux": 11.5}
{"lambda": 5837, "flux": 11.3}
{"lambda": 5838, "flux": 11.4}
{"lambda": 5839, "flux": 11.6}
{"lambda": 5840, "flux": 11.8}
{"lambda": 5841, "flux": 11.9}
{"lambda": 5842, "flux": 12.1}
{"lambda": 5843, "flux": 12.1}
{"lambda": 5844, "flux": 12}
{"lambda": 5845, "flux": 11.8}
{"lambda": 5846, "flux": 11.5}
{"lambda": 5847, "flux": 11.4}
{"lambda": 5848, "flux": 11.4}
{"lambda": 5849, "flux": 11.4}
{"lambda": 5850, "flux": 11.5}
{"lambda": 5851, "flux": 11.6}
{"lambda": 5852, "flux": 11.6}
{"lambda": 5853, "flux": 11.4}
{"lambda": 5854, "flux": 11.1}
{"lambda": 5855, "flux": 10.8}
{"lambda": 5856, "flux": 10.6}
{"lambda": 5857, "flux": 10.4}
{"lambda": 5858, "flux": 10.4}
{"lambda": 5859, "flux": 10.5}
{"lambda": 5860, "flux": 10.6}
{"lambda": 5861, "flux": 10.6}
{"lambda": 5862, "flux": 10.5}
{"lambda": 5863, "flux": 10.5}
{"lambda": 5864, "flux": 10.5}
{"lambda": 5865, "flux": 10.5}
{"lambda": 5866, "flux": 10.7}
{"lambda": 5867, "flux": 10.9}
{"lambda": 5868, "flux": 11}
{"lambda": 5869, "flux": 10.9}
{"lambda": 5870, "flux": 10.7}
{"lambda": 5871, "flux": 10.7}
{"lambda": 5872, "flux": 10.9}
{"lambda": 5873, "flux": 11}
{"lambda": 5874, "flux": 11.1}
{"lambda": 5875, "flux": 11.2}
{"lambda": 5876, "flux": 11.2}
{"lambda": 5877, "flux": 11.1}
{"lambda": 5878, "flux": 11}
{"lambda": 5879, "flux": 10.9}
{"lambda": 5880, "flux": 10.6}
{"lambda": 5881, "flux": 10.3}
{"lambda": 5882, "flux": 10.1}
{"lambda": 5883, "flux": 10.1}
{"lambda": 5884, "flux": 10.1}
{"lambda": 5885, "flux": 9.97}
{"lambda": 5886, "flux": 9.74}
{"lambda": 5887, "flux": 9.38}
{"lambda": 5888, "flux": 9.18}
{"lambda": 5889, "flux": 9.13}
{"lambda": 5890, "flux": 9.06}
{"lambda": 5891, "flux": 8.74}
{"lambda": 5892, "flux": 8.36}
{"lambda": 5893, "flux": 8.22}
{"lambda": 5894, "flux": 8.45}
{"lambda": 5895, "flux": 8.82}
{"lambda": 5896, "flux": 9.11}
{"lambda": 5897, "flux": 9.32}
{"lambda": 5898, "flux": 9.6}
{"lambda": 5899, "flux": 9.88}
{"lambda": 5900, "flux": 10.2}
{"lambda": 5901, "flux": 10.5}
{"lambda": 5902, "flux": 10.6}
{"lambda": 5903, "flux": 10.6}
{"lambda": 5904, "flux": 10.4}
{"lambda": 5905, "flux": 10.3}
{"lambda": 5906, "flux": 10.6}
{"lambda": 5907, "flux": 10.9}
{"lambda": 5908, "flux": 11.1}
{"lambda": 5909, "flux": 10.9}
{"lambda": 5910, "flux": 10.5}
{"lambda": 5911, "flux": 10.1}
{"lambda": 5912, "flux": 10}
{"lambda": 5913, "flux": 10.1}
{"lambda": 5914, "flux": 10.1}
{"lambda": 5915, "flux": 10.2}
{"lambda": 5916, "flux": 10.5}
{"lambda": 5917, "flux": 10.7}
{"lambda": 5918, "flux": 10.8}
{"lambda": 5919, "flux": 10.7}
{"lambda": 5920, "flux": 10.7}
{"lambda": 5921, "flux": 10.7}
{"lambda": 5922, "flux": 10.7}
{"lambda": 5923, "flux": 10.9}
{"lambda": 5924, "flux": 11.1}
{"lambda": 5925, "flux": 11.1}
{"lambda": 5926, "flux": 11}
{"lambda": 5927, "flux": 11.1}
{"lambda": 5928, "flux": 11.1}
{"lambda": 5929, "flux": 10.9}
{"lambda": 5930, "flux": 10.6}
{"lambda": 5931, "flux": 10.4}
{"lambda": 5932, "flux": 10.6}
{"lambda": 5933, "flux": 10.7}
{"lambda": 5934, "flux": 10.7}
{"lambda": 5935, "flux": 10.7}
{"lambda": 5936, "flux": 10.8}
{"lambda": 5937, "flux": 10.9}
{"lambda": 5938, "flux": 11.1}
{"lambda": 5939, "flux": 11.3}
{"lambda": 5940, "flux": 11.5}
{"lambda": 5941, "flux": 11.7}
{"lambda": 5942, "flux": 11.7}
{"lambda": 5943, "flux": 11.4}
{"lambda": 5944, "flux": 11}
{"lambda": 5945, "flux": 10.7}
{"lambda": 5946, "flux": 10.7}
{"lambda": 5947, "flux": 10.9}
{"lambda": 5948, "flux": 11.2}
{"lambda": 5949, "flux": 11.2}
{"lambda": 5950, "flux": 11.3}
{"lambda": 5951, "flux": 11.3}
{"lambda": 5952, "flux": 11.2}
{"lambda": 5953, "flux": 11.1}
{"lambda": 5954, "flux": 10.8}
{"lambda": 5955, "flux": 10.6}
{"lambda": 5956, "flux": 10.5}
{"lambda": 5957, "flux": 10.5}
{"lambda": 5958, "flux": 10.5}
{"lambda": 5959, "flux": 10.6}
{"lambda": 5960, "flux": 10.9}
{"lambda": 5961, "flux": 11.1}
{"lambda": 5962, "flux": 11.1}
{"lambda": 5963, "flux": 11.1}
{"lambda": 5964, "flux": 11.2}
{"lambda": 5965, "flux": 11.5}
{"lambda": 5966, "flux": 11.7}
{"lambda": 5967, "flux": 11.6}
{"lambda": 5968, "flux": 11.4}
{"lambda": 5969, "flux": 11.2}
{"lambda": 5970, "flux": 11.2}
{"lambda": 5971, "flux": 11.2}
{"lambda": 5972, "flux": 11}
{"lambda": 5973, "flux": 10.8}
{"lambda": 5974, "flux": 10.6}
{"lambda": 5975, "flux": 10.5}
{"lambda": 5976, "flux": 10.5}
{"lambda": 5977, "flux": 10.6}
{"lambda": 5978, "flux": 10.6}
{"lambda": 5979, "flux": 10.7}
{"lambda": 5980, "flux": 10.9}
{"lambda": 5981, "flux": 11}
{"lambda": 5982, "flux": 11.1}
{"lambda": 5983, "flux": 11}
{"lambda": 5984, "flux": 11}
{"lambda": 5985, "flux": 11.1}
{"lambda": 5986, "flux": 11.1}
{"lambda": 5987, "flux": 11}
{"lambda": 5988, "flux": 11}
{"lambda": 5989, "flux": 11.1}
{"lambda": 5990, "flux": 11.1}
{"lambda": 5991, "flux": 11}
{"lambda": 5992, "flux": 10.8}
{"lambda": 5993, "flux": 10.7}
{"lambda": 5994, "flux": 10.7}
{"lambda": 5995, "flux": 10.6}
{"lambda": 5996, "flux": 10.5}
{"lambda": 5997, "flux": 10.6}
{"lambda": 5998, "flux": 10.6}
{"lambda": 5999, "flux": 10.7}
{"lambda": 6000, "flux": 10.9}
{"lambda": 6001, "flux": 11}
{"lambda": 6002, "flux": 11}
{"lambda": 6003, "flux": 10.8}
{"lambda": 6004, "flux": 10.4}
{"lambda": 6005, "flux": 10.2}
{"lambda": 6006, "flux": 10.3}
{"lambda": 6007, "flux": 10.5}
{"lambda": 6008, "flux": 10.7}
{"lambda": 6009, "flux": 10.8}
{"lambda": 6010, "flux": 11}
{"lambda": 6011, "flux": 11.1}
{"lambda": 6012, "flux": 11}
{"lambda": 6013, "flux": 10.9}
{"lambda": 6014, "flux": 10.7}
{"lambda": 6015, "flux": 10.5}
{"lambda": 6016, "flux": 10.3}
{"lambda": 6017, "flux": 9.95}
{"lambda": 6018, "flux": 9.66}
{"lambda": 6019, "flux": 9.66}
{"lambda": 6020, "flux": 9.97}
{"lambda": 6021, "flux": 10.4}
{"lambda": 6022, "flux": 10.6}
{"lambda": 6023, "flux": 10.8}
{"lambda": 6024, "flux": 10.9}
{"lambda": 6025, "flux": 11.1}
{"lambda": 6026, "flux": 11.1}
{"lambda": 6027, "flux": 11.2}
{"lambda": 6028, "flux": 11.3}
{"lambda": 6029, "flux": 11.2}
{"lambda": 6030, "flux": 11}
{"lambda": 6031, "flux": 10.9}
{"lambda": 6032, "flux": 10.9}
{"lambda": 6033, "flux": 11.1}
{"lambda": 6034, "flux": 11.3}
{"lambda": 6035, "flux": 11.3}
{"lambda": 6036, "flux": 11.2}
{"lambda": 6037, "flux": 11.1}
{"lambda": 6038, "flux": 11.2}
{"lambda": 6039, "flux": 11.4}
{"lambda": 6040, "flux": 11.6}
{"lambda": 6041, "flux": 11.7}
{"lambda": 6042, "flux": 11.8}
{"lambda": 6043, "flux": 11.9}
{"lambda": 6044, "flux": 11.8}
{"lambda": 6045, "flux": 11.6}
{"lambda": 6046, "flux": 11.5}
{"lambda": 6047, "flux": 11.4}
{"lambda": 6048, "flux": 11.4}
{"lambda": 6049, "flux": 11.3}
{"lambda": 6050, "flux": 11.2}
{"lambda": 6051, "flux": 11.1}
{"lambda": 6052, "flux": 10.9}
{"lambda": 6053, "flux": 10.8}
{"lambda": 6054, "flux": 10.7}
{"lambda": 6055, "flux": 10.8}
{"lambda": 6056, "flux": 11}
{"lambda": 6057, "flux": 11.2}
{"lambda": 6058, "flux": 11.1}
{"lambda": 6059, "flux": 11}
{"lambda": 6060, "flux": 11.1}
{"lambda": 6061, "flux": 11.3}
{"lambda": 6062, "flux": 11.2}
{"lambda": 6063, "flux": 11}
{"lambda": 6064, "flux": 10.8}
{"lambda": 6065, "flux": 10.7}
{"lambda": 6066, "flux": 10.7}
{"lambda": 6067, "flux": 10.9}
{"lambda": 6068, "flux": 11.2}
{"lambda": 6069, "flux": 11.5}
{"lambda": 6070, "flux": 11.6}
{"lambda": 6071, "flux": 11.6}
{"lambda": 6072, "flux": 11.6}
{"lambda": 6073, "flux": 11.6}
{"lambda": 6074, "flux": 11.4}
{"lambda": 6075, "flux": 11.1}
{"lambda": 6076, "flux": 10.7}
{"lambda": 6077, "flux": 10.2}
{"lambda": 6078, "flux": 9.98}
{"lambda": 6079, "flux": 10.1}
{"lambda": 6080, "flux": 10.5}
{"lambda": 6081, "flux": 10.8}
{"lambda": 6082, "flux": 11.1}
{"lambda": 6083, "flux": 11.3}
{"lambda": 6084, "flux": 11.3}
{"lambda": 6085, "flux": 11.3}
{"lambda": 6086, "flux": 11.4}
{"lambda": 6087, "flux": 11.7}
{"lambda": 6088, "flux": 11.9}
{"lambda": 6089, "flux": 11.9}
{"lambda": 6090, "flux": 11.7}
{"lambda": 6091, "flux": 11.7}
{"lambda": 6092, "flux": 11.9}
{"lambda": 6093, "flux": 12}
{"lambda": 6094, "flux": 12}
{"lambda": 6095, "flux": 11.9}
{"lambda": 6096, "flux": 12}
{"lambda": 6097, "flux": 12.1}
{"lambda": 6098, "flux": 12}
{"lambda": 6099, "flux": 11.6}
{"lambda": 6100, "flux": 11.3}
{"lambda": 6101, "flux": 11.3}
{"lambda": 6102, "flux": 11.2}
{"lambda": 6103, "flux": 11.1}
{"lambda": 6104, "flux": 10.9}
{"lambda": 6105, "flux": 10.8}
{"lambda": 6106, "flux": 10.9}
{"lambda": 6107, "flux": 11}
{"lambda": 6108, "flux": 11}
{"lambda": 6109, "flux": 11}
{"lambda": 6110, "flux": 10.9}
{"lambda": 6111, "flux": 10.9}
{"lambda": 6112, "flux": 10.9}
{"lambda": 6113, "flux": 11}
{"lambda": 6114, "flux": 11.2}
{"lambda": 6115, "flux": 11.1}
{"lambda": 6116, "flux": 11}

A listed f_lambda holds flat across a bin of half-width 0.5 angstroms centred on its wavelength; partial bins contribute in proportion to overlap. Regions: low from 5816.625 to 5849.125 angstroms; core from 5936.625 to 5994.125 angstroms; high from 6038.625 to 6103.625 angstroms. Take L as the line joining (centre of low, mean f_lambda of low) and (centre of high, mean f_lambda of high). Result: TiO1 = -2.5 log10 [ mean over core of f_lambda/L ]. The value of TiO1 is 0.04 mag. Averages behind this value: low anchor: 11.5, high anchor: 11.3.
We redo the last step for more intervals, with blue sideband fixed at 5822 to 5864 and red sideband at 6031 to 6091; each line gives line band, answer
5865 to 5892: 0.10 mag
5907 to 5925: 0.07 mag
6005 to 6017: 0.06 mag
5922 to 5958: 0.03 mag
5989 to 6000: 0.05 mag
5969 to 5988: 0.04 mag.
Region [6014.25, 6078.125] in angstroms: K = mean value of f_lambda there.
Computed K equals 11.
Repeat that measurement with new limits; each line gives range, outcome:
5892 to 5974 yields 10.7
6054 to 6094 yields 11.2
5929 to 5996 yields 11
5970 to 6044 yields 10.9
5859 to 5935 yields 10.4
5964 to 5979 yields 11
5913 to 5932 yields 10.7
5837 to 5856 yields 11.5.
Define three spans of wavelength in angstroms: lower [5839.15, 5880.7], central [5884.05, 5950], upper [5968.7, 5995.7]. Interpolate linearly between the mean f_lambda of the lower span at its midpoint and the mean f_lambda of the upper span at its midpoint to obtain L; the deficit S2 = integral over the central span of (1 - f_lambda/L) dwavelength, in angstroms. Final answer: 3.52 angstroms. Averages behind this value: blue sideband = 11.1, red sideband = 10.9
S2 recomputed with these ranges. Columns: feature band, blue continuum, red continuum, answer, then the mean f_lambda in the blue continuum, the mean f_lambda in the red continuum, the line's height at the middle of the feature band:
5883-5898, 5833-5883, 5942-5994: 2.59 angstroms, 11.1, 11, 11.1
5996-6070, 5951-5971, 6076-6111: 1.46 angstroms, 11.1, 11.3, 11.2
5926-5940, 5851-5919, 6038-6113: -0.42 angstroms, 10.3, 11.3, 10.6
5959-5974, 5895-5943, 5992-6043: -0.63 angstroms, 10.6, 10.8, 10.7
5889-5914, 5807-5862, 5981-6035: 2.90 angstroms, 11.4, 10.8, 11.1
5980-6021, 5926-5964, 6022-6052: 1.64 angstroms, 11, 11.3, 11.1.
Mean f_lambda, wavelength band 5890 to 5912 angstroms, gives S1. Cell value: 9.85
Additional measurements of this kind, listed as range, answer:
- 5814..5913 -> 10.8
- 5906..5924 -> 10.6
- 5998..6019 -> 10.6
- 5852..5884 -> 10.7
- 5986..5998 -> 10.8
